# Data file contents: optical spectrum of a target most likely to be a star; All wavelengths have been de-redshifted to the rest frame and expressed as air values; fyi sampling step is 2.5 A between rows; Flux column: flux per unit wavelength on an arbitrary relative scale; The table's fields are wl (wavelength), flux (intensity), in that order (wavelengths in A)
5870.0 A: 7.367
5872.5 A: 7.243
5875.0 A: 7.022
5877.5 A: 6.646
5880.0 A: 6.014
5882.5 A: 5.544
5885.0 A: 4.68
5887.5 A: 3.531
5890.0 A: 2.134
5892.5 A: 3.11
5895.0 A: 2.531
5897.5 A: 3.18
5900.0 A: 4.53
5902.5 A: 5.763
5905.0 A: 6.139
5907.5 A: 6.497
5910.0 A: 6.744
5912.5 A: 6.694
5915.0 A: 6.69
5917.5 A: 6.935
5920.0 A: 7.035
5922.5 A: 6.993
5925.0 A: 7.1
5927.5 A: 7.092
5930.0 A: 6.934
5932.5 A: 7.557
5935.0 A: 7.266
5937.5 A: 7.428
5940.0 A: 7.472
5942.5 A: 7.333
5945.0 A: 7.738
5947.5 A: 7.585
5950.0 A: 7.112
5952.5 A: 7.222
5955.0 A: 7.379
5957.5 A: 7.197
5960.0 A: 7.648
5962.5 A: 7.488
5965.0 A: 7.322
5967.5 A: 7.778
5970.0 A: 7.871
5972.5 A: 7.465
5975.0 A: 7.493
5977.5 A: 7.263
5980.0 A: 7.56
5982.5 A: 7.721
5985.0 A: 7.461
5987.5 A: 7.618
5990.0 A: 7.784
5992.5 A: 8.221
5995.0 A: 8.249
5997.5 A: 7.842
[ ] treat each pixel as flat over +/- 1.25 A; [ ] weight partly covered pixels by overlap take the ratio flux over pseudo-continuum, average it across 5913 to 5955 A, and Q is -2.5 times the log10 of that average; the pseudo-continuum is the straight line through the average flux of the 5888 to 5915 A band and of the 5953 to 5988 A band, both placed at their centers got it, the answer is -0.19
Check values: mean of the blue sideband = 4.79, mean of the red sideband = 7.51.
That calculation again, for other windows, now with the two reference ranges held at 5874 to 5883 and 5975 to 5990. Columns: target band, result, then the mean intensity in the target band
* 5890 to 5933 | 0.16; 5.83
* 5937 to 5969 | -0.04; 7.44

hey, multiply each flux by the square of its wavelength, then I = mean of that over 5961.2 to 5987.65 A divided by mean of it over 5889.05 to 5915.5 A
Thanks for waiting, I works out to 1.6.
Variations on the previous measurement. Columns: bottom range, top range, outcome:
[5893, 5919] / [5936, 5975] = 1.38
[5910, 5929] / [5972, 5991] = 1.11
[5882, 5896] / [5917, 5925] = 2.02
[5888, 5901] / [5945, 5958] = 2.42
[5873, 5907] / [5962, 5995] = 1.65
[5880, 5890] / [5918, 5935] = 1.62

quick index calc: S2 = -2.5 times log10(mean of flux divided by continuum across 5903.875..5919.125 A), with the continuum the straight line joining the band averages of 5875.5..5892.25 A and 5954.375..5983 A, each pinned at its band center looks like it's -0.17 mag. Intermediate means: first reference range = 4.76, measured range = 6.63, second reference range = 7.51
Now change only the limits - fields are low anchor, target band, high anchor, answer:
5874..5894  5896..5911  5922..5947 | 0.08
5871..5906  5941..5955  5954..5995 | -0.10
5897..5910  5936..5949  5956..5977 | -0.12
